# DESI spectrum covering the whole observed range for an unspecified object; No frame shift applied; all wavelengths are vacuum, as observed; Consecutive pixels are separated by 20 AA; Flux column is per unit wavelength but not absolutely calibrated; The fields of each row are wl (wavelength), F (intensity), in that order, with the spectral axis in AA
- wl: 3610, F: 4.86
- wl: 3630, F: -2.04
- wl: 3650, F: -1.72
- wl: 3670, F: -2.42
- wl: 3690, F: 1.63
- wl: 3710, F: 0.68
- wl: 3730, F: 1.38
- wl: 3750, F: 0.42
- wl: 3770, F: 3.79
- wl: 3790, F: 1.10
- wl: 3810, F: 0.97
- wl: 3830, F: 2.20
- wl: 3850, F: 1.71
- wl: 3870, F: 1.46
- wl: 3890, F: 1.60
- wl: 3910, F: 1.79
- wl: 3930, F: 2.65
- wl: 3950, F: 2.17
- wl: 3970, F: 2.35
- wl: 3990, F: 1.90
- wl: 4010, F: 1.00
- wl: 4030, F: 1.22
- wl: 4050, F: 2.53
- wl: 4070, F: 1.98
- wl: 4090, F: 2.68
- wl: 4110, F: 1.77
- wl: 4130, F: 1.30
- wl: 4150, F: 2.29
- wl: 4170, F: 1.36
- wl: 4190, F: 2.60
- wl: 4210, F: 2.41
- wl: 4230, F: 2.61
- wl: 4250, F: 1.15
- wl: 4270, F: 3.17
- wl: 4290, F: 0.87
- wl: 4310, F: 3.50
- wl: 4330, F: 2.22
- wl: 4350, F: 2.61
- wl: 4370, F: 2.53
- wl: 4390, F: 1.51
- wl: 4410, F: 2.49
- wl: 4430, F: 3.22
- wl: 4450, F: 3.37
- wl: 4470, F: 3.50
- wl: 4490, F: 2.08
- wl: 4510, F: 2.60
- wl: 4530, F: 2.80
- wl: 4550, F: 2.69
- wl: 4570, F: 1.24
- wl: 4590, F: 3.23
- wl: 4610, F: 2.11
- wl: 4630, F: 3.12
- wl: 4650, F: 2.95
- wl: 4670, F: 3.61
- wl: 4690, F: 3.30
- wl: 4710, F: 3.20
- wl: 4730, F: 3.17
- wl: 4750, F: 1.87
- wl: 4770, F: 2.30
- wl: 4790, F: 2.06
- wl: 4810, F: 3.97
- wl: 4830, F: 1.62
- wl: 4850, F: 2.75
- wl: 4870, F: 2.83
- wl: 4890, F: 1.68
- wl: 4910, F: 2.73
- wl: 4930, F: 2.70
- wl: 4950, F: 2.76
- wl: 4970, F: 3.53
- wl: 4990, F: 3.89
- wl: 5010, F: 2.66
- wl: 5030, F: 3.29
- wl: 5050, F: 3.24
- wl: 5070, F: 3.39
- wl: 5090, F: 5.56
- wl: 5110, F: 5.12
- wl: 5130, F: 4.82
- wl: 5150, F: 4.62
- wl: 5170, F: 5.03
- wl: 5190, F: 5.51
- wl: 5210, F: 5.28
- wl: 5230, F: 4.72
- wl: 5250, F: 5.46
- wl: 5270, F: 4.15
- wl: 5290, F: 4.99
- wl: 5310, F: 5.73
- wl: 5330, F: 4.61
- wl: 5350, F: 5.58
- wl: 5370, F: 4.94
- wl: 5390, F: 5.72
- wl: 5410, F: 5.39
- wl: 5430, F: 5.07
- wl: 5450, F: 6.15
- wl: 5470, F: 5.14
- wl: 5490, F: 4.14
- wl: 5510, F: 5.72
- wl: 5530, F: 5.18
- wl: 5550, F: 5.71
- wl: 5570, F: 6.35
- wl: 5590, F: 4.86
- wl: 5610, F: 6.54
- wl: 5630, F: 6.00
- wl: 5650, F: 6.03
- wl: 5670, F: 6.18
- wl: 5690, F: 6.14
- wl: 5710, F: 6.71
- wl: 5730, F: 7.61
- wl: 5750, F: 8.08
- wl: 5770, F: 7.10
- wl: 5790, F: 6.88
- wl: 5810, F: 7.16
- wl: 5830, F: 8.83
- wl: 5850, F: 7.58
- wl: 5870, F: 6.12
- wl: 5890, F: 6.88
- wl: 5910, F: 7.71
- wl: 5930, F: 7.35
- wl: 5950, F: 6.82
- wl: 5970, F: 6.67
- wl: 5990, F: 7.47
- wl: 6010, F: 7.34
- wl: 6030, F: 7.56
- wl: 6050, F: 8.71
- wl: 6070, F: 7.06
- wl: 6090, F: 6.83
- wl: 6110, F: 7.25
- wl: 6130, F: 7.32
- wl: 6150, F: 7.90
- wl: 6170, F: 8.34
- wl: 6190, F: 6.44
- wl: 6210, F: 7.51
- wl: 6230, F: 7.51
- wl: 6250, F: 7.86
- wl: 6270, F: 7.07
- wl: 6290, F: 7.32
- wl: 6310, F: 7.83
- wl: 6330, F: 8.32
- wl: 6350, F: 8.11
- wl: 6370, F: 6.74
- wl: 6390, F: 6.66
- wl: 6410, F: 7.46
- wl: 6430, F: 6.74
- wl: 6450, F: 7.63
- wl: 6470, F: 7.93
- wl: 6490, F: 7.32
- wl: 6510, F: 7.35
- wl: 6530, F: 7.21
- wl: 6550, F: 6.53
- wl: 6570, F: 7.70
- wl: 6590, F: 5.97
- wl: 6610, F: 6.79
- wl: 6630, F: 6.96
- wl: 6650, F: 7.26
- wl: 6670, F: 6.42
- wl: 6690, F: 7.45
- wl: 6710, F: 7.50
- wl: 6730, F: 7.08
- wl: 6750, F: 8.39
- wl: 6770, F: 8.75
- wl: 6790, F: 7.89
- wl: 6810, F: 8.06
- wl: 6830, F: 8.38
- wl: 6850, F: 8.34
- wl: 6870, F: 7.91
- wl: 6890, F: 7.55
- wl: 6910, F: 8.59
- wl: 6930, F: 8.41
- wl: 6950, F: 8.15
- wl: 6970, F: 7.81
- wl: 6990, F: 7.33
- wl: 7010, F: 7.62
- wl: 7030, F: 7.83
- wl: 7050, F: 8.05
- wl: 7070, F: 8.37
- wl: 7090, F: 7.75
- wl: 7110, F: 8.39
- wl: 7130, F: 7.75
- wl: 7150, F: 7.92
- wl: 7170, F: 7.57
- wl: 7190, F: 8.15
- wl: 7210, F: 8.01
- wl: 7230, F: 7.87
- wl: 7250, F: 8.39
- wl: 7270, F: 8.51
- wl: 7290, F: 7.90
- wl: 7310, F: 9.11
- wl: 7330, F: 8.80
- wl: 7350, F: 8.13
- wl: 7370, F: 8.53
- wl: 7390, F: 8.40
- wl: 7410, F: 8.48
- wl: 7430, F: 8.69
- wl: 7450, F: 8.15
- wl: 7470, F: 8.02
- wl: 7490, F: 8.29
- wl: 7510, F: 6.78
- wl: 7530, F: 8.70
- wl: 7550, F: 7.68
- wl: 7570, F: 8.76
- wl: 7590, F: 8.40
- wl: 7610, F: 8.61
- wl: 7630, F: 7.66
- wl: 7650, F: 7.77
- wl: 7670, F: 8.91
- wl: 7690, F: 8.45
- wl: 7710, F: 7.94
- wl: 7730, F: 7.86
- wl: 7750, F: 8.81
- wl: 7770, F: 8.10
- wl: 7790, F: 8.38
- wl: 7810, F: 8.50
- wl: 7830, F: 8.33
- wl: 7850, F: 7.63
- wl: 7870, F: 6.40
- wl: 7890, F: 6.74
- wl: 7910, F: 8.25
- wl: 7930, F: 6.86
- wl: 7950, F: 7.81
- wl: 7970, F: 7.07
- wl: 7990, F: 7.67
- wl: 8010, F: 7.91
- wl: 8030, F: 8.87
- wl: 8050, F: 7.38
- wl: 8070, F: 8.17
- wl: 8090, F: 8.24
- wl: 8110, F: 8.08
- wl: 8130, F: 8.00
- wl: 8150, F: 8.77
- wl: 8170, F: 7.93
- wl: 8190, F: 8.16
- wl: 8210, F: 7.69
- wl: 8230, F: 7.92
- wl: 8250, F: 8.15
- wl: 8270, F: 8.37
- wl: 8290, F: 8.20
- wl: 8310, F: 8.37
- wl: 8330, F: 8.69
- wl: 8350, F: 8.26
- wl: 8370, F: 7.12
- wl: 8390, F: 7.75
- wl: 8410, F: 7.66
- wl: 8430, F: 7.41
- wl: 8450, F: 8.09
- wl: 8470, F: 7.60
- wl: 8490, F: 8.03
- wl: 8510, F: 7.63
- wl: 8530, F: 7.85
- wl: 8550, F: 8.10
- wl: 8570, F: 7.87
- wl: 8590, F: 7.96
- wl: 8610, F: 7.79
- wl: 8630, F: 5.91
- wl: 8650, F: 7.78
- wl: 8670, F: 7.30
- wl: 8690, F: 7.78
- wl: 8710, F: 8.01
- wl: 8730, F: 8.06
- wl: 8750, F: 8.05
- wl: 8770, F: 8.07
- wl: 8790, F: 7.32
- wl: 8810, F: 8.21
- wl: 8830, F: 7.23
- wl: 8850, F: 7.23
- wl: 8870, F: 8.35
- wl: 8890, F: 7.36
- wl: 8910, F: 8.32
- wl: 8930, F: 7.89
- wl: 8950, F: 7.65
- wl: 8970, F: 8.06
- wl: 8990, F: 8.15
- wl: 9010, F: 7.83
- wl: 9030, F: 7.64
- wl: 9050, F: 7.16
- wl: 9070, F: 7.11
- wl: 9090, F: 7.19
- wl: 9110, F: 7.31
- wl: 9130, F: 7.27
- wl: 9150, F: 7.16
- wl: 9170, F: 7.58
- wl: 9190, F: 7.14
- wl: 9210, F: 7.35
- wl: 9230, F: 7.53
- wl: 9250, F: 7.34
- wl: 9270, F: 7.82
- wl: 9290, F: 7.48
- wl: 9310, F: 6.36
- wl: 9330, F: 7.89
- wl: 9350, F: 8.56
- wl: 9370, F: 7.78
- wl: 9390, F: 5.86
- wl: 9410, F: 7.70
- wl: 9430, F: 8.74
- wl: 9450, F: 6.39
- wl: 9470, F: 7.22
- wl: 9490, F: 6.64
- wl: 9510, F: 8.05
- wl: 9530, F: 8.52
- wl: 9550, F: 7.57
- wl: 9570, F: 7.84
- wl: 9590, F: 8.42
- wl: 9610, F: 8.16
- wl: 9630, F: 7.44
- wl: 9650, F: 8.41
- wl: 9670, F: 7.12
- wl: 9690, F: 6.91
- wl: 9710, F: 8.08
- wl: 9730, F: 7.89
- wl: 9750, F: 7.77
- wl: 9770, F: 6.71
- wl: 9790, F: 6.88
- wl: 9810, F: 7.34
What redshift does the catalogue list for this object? 0.27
